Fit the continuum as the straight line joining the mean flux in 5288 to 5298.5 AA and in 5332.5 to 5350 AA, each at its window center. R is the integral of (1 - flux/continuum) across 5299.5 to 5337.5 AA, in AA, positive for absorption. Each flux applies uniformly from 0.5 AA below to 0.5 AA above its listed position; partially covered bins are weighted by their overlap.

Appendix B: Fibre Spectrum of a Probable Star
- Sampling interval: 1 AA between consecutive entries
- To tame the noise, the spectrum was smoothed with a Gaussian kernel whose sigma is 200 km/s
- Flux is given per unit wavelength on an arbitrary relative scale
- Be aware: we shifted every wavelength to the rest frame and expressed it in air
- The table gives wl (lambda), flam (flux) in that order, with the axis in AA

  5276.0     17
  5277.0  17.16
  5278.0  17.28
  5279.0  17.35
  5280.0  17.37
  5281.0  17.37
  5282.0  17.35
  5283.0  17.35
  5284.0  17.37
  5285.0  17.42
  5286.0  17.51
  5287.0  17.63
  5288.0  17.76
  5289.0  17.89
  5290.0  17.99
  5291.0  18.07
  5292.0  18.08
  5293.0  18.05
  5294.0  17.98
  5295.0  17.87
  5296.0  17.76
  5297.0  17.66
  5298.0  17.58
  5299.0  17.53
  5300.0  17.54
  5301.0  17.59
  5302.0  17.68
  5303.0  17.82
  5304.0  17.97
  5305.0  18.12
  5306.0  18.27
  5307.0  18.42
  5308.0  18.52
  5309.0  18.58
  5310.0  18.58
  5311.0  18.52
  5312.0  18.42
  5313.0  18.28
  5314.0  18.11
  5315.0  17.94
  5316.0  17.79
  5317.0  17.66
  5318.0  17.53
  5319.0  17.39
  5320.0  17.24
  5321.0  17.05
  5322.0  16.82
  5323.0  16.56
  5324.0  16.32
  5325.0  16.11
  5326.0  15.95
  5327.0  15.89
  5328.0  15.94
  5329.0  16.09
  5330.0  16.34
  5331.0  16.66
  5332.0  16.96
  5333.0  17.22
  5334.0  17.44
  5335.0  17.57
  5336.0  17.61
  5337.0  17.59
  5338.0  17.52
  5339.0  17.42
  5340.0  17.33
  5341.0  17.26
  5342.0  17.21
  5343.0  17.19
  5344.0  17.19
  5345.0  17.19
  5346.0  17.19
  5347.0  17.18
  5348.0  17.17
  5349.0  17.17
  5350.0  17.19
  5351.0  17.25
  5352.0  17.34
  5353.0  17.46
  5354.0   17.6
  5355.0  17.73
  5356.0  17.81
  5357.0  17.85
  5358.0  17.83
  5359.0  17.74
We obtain 0.4 AA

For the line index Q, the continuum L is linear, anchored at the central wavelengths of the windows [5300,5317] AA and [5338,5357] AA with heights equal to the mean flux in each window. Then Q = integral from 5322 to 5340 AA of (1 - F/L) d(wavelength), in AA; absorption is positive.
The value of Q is 0.9 AA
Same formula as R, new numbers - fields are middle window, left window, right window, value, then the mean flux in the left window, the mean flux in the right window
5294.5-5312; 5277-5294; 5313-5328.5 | -0.7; 17.6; 17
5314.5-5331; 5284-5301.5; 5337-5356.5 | 0.7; 17.7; 17.3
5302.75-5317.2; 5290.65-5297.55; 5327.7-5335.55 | -0.6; 17.9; 16.8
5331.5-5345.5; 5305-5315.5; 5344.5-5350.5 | 0.1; 18.4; 17.2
